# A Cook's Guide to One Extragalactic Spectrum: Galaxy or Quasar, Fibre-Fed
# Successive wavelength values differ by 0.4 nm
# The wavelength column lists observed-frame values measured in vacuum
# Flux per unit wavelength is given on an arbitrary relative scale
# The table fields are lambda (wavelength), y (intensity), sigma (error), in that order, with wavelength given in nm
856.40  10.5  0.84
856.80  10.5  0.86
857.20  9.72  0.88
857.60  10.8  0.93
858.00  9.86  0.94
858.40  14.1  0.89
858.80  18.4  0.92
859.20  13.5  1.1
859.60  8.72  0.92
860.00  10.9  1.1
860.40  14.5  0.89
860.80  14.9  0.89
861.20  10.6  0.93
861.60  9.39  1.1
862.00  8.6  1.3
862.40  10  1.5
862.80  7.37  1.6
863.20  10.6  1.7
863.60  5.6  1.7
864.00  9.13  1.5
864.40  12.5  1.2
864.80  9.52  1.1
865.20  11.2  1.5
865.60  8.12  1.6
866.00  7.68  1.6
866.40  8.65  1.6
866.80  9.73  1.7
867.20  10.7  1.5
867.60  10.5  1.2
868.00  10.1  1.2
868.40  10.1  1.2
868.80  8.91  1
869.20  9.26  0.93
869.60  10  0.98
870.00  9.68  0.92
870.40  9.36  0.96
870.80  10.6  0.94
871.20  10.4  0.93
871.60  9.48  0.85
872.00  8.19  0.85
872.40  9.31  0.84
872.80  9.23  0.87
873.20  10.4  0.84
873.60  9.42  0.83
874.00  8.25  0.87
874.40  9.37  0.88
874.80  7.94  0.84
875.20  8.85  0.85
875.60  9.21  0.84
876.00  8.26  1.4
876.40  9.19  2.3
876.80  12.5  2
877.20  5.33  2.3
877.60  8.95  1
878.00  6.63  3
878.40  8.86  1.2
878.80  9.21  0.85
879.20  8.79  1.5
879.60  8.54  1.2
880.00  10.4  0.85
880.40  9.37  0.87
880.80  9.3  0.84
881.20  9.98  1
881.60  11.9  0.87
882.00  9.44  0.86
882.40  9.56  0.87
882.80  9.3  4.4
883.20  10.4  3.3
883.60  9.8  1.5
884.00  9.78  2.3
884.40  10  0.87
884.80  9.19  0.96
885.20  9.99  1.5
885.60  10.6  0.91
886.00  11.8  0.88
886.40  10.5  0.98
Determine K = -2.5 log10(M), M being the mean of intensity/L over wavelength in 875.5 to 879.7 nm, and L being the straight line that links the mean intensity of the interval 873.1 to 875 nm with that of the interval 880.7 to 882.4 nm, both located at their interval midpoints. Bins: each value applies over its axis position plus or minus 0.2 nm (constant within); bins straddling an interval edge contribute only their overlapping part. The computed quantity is 0.10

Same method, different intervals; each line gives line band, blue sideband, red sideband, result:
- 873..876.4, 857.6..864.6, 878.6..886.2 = 0.15 mag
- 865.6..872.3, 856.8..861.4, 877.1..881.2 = 0.10 mag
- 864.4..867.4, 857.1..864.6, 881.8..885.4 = 0.12 mag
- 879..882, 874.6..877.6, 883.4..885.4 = -0.05 mag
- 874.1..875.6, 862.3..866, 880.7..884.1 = 0.11 mag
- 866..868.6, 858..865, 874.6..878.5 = 0.03 mag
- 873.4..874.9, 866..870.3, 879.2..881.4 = 0.09 mag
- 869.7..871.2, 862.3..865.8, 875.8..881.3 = -0.09 mag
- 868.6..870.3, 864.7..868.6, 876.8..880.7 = -0.01 mag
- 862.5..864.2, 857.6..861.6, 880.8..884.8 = 0.41 mag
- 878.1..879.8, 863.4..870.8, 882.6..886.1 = 0.14 mag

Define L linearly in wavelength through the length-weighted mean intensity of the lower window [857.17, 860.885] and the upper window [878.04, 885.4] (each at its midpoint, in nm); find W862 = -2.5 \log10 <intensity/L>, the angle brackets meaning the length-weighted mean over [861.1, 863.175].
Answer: 0.30 mag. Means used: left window 12.6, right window 9.59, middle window 9.24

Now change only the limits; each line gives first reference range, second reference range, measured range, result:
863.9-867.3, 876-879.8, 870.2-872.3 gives -0.045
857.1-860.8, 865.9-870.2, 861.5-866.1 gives 0.191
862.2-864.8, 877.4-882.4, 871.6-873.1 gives 0.021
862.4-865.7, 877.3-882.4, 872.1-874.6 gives -0.002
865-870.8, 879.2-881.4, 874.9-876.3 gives 0.091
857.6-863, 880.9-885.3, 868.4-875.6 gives 0.149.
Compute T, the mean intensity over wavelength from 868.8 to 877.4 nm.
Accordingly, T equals 9.24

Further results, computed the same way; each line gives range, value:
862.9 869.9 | 9.52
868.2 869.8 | 9.57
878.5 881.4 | 9.35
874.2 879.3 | 8.7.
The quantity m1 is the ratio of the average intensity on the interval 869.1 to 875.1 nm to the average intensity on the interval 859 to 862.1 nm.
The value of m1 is 0.8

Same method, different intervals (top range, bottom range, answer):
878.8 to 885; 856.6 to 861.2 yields 0.79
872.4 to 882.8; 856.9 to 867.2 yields 0.87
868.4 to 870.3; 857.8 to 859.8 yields 0.74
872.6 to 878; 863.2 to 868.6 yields 0.93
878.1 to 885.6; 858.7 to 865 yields 0.90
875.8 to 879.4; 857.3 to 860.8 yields 0.68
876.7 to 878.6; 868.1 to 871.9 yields 0.85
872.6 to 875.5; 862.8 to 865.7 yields 0.96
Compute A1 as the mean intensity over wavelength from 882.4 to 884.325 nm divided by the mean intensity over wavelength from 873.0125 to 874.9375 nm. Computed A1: 1.1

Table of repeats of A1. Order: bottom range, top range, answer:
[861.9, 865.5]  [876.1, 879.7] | 0.92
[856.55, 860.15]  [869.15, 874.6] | 0.80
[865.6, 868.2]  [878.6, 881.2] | 0.99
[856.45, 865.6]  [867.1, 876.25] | 0.87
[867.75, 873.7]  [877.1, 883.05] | 0.95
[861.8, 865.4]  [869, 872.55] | 1.02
